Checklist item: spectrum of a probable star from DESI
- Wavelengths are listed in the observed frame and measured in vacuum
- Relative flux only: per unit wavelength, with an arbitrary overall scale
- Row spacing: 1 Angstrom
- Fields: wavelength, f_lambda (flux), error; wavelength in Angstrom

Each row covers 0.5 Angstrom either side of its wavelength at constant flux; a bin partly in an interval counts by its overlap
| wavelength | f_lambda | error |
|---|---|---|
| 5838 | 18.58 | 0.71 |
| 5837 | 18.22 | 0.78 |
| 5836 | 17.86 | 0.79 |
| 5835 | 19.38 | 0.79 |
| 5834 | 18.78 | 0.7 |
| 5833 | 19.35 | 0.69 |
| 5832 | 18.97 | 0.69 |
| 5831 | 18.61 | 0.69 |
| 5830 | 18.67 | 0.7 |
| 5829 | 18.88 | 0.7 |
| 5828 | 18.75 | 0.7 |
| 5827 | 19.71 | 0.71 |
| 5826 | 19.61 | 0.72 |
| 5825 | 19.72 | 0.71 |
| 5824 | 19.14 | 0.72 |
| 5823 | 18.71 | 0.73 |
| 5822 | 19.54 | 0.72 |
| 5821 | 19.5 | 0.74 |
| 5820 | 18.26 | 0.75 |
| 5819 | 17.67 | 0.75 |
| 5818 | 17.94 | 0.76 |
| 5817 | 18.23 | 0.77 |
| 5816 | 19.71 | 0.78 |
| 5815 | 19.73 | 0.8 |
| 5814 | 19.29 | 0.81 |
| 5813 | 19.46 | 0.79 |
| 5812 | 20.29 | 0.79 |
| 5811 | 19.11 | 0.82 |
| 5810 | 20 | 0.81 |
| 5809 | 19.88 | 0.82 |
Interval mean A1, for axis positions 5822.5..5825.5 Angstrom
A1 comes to 19.2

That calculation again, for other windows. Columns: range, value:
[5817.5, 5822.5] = 18.6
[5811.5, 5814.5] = 19.7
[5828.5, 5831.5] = 18.7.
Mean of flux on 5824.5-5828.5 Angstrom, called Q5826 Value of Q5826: 19.4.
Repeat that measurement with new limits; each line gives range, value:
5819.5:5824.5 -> 19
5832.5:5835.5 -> 19.2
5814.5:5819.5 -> 18.7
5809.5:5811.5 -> 19.6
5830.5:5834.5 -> 18.9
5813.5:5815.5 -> 19.5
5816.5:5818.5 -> 18.1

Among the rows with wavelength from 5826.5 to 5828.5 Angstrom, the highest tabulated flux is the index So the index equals 19.71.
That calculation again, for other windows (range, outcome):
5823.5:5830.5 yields 19.72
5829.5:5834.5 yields 19.35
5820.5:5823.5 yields 19.54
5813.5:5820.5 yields 19.73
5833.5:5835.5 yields 19.38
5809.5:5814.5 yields 20.29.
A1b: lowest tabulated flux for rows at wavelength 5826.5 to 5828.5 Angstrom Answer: 18.75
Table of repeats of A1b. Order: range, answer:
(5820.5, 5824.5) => 18.71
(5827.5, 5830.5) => 18.67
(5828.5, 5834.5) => 18.61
